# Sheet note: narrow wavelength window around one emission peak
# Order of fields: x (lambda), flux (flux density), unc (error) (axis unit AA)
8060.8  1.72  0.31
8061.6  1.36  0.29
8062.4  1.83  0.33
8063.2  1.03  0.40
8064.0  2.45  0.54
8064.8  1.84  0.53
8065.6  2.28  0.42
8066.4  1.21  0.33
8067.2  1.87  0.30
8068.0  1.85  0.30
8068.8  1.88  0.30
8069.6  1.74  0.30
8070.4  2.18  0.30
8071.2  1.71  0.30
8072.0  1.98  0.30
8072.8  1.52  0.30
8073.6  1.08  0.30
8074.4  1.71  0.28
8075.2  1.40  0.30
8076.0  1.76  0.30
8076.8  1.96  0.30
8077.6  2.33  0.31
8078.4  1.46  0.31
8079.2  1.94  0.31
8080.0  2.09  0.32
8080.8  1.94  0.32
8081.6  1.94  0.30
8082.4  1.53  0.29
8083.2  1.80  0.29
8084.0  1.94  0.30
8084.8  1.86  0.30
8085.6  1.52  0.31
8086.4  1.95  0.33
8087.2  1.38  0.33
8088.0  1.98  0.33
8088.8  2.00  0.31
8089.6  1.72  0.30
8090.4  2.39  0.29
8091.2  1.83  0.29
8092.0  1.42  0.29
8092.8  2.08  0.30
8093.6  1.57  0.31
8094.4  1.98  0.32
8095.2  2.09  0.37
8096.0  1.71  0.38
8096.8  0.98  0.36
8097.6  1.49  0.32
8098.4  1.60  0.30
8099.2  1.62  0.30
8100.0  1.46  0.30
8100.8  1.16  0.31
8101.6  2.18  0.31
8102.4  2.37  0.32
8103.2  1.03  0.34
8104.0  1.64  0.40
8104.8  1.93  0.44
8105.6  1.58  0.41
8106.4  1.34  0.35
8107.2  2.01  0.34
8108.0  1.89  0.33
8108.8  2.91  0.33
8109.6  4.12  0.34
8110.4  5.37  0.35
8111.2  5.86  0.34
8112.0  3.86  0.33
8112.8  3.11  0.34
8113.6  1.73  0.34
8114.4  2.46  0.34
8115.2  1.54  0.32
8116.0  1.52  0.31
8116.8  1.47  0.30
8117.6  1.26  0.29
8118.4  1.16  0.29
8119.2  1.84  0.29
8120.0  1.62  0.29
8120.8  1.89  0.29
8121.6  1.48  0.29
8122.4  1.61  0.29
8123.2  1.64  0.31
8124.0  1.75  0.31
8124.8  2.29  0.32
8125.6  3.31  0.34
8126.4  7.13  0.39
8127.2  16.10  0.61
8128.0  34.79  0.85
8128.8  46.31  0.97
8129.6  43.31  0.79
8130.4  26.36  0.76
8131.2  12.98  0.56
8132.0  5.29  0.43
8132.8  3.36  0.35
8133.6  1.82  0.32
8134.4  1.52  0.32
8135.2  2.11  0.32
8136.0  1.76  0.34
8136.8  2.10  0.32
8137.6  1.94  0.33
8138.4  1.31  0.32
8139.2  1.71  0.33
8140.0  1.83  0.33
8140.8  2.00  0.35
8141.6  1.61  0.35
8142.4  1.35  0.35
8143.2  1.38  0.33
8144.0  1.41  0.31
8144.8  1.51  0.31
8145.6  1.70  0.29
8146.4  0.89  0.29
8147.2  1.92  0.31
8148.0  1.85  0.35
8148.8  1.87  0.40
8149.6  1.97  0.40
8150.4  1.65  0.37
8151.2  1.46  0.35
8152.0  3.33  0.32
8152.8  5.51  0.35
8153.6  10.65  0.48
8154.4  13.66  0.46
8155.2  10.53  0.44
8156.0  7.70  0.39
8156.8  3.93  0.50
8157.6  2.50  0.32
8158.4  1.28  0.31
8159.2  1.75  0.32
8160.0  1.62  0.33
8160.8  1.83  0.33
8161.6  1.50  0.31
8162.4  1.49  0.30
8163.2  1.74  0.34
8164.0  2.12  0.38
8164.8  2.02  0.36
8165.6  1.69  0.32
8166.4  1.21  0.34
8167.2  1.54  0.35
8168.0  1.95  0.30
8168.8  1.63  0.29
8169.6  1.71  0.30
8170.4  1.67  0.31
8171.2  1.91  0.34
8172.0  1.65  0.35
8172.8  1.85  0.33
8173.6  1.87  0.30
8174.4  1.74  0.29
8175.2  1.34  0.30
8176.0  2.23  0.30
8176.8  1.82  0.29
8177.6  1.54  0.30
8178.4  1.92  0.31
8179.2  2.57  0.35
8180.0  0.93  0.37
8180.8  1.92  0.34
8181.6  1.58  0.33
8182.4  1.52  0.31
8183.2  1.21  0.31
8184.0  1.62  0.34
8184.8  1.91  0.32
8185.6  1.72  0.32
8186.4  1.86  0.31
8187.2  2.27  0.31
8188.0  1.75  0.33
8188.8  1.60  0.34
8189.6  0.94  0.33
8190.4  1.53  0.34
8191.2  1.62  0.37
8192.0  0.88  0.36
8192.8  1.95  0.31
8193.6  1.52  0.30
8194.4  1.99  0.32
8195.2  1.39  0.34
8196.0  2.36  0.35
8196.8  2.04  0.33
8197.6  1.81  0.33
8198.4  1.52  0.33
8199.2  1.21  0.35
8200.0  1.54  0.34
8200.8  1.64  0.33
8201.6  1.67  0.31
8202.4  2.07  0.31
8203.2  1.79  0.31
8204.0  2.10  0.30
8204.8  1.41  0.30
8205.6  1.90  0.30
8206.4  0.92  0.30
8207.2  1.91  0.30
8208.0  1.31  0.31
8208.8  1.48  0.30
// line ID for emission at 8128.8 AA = H-alpha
